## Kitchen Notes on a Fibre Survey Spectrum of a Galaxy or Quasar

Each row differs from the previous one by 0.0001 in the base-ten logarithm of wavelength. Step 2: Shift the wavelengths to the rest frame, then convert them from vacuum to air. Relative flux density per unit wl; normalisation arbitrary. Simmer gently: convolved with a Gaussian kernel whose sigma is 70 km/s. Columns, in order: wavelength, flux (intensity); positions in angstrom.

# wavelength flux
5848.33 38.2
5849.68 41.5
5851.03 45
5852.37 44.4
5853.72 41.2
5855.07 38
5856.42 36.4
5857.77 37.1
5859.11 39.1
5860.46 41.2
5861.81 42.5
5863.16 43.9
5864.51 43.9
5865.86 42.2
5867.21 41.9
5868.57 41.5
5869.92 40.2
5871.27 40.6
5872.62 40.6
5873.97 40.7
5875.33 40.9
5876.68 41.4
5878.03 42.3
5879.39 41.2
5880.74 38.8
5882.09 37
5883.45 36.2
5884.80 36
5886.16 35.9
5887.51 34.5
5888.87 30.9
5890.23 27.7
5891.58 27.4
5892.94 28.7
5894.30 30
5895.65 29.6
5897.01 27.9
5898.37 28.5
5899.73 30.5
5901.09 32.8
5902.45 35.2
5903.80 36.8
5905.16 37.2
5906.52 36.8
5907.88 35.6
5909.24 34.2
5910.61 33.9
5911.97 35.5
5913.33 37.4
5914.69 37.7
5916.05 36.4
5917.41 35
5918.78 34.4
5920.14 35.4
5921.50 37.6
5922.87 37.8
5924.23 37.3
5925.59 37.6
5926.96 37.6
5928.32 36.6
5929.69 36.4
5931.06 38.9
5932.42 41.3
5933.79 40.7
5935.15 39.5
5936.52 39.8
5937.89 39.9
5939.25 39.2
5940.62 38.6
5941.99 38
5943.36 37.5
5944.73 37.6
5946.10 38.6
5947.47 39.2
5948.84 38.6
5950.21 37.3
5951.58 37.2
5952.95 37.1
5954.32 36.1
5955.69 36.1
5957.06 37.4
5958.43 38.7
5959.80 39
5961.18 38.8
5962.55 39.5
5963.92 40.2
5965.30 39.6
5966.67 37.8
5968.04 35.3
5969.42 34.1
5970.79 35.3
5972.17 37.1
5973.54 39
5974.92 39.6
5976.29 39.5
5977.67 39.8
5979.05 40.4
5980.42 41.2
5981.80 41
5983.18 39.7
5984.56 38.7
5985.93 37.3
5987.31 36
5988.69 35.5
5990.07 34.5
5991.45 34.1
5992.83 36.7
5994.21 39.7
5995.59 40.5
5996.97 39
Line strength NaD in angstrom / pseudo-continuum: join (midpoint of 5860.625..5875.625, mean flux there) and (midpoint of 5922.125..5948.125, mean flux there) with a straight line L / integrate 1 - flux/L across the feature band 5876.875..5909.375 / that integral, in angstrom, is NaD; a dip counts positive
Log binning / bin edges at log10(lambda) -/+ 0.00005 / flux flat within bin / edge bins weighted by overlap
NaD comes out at 5.3 angstrom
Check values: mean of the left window 41.7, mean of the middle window 33.9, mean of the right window 38.5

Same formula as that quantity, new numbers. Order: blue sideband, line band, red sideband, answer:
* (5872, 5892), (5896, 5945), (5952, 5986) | 1.5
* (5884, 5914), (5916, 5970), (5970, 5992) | -3.4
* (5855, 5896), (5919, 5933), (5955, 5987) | 0.2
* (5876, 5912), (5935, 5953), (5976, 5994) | -1.1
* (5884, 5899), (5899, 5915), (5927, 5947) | -0.9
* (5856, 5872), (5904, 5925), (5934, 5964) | 1.7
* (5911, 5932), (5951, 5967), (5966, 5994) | -0.3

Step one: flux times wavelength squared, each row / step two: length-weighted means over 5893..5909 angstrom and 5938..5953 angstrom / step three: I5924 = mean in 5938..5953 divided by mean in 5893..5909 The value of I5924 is 1.2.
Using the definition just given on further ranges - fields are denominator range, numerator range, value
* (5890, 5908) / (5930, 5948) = 1.25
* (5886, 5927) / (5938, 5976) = 1.14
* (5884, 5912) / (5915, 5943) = 1.17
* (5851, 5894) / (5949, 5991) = 1.02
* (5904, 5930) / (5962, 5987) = 1.08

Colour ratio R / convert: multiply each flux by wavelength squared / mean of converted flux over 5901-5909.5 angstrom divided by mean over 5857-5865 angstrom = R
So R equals 0.88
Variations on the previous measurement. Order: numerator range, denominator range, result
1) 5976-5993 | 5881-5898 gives 1.23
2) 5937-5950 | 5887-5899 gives 1.33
